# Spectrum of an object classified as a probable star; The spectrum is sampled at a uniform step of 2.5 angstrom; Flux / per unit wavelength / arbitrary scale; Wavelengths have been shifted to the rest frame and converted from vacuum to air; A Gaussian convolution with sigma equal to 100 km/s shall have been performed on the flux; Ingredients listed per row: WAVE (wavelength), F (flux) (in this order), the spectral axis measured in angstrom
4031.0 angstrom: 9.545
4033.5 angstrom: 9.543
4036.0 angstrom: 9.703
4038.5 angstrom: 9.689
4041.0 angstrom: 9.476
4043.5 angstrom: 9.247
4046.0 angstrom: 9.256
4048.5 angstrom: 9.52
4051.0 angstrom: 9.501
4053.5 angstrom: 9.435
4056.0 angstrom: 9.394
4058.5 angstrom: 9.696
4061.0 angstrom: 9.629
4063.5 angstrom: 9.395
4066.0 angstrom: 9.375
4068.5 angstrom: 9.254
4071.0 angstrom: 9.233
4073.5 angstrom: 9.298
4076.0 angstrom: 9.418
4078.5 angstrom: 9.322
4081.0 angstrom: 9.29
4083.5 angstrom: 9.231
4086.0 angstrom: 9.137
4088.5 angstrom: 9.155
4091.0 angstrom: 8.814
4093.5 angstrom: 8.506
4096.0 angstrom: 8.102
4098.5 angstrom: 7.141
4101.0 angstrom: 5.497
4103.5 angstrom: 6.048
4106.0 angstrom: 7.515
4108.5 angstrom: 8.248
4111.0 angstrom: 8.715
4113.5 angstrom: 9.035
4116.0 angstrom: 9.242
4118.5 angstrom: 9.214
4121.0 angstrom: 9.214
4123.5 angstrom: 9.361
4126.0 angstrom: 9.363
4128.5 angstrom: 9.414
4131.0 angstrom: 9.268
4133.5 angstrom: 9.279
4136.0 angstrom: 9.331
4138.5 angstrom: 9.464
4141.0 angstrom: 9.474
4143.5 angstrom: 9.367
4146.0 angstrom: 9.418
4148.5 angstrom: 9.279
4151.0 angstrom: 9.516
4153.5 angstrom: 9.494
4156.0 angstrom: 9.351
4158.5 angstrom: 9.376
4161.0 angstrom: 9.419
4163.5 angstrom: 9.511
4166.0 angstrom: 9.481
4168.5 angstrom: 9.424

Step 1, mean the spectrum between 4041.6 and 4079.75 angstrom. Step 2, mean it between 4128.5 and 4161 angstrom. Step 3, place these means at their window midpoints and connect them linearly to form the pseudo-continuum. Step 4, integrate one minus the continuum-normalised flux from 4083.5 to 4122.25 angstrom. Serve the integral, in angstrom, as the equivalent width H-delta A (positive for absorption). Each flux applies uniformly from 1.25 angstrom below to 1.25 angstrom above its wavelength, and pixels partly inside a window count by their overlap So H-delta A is 4.63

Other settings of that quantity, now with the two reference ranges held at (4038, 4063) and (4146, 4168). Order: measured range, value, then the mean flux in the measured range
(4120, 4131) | 0.13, 9.33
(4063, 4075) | 0.20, 9.31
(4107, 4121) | 0.82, 8.9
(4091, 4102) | 2.25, 7.52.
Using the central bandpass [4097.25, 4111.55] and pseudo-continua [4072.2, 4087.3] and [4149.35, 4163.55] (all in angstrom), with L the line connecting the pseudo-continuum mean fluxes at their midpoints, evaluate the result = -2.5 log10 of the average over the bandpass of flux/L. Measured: 0.29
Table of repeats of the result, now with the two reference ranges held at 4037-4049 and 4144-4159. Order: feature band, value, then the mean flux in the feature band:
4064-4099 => 0.05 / 9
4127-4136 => 0.01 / 9.32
